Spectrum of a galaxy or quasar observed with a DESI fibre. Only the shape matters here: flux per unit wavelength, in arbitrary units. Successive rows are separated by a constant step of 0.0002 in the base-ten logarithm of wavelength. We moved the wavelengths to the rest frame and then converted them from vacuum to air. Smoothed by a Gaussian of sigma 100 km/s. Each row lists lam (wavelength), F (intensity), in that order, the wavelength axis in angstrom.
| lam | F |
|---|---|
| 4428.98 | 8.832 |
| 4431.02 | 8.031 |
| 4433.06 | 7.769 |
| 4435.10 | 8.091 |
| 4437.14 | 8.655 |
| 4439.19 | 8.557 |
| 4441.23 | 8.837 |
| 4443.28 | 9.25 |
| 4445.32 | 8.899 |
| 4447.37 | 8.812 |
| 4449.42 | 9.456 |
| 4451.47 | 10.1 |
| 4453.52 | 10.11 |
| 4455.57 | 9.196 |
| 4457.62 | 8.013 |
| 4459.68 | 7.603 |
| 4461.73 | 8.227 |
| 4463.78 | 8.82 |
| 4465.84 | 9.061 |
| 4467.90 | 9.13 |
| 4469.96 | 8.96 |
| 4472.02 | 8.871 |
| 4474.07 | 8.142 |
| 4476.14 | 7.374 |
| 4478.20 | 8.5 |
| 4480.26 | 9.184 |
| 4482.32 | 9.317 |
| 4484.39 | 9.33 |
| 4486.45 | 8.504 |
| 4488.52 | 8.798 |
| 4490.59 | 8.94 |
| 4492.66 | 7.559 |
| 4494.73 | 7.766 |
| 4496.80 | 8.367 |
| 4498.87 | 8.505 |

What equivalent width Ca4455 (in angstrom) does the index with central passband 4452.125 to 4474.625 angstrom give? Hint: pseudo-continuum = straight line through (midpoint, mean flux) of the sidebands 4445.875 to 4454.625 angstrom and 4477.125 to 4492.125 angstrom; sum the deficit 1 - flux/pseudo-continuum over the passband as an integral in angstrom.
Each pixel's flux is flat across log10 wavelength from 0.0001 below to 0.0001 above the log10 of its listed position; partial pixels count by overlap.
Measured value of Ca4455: 1.3 angstrom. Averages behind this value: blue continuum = 9.57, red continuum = 8.89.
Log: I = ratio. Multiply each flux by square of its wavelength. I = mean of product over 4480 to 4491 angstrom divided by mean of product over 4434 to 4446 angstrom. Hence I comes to 1.1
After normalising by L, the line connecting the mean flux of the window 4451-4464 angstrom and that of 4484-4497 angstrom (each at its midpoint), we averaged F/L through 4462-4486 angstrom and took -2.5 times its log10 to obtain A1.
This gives -0.02 mag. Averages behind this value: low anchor 8.82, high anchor 8.43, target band 8.77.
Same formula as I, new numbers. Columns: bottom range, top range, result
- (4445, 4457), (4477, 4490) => 0.96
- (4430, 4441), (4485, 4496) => 1.04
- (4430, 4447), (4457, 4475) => 1.02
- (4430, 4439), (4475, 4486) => 1.09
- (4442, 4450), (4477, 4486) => 1.01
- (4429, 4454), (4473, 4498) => 0.98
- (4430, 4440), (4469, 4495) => 1.07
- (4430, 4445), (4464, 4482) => 1.04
